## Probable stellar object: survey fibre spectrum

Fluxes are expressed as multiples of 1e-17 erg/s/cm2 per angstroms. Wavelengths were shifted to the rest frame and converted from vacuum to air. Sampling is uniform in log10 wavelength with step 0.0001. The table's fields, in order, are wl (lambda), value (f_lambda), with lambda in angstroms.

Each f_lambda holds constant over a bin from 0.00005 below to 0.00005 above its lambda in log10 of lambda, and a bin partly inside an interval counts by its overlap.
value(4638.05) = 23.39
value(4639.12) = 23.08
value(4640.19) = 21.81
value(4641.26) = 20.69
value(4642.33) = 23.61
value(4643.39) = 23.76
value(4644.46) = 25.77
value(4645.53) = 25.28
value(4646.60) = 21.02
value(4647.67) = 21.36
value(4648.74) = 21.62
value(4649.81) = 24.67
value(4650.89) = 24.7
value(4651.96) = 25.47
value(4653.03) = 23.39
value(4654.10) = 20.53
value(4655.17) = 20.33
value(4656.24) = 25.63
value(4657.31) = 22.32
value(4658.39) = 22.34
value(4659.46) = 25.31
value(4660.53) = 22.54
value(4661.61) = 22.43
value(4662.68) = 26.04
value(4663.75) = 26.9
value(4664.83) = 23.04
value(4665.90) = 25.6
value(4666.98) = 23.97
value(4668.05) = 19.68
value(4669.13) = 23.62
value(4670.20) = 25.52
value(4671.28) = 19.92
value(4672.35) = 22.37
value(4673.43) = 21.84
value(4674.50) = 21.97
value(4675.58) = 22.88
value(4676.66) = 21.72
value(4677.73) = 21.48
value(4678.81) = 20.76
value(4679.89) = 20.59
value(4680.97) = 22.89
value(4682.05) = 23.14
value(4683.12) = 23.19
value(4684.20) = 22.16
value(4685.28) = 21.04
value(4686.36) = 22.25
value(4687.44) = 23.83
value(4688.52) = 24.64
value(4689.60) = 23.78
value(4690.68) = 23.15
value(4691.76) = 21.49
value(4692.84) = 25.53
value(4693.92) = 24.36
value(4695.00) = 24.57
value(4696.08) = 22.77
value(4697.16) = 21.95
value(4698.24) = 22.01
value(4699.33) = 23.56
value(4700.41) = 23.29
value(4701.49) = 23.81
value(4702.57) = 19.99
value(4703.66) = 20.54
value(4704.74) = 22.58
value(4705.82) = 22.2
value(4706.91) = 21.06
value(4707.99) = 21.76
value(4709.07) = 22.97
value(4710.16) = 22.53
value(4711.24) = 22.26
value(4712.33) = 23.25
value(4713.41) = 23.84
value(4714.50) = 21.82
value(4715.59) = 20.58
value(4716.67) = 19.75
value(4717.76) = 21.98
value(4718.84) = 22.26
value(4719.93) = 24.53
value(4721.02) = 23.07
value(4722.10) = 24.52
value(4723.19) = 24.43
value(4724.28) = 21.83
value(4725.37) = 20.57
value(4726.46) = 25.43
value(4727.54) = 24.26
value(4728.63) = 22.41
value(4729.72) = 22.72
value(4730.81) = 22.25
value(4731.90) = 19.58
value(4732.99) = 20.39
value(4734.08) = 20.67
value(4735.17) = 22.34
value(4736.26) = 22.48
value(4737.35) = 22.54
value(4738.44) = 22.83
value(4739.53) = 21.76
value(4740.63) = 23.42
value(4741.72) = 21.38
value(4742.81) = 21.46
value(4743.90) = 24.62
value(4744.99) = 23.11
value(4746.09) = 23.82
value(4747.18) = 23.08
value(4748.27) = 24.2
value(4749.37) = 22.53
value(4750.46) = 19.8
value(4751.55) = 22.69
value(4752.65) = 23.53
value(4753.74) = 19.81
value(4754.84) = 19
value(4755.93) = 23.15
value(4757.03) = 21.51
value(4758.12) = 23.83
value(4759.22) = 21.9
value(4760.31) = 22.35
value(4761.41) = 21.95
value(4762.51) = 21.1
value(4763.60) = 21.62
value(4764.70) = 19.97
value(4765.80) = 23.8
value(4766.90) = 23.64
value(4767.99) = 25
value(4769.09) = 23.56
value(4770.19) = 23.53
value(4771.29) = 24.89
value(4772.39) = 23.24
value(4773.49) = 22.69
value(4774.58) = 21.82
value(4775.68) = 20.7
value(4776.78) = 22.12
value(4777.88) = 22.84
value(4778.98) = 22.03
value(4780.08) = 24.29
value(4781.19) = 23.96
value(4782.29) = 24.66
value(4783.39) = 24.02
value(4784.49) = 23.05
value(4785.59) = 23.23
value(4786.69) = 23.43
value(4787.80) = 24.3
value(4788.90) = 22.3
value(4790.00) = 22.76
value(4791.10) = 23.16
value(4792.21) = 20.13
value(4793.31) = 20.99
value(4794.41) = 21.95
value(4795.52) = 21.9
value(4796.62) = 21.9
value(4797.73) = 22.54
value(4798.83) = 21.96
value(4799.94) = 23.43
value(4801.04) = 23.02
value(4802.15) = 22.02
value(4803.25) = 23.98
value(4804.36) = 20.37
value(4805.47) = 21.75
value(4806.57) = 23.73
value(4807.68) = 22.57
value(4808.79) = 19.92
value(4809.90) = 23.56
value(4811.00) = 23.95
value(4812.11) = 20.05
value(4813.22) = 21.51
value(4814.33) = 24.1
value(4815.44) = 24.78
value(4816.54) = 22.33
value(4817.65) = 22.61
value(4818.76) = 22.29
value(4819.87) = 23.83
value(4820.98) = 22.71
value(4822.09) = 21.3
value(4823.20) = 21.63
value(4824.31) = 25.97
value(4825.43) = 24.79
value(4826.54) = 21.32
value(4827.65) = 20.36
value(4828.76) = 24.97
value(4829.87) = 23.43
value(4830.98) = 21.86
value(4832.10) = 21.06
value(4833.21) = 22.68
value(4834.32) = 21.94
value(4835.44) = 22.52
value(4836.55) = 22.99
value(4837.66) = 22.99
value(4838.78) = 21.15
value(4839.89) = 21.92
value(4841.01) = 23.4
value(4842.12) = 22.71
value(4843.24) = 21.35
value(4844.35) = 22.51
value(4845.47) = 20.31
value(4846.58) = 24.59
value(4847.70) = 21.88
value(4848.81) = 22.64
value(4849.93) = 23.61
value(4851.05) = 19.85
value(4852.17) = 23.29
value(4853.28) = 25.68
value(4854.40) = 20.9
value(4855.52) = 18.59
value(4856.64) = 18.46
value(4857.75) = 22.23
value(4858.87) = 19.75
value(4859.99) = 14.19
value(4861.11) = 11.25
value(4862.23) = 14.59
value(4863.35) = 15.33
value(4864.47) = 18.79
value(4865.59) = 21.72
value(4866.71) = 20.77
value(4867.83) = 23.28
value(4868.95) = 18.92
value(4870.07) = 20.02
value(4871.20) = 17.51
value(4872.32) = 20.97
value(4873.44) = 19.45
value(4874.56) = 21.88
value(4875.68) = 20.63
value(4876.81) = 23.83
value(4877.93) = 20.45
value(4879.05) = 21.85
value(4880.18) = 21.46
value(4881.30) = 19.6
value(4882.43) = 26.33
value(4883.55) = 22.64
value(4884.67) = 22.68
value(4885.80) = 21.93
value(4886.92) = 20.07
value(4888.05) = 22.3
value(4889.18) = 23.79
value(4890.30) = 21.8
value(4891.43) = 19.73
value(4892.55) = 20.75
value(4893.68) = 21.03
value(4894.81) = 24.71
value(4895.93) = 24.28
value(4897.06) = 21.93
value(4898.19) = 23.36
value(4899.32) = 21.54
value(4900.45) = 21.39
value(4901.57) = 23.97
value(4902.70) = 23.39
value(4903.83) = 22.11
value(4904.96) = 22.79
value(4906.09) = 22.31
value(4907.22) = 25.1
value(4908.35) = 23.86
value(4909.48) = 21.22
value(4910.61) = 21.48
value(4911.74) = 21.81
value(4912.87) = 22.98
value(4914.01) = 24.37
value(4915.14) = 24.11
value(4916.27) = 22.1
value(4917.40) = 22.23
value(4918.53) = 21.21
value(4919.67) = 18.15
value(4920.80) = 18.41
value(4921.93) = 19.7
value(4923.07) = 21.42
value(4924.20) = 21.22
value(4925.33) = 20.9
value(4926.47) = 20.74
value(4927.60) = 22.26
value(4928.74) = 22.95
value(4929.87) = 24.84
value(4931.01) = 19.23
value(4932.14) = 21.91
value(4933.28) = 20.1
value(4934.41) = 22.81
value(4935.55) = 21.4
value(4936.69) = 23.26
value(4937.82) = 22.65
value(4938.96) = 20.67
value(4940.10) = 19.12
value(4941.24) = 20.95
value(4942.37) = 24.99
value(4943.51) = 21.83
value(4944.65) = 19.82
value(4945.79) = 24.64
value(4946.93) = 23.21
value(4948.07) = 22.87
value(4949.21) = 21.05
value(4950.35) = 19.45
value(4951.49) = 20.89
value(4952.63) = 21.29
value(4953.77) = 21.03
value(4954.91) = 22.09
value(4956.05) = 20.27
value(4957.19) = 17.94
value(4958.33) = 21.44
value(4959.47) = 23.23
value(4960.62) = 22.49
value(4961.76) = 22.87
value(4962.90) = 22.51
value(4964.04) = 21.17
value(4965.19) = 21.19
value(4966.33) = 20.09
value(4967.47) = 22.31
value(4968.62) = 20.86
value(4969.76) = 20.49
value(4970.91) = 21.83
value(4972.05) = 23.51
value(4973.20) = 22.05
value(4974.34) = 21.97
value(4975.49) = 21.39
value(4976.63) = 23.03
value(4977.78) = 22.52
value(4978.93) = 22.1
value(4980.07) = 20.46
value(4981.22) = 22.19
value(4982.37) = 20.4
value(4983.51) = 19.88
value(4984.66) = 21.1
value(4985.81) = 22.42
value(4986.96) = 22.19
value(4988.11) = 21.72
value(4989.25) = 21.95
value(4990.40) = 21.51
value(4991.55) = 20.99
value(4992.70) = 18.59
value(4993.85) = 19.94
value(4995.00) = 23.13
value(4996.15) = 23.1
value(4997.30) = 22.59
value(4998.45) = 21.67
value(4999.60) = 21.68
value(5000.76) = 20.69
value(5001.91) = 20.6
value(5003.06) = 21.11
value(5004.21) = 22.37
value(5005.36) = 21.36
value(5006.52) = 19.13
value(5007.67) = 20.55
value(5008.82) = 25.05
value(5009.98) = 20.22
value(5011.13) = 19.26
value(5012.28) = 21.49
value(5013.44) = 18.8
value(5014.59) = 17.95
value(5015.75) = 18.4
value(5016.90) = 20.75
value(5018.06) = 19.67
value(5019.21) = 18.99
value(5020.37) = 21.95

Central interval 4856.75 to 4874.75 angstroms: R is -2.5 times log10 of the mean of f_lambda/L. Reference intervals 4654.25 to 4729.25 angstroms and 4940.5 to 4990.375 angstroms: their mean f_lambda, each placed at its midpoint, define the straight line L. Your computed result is 0.178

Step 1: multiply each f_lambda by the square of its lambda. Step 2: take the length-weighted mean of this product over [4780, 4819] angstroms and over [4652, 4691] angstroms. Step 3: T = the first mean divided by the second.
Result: 1.0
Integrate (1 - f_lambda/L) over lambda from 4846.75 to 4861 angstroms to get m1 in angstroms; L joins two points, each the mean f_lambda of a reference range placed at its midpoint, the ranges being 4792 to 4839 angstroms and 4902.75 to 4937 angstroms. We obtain 1.0 angstroms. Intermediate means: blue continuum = 22.5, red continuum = 21.9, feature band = 20.7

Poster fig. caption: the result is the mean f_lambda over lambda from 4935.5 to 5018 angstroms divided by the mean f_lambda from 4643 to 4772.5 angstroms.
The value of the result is 0.9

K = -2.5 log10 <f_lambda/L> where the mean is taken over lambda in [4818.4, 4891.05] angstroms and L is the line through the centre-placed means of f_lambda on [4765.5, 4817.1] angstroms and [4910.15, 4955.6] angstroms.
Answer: 0.04 mag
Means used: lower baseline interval 22.8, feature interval 21.4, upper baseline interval 21.6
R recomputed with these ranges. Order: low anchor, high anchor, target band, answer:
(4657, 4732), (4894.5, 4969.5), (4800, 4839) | -0.01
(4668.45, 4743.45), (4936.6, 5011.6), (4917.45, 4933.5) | 0.04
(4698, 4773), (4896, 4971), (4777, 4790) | -0.05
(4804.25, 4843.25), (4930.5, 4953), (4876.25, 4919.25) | -0.02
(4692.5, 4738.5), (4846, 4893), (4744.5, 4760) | -0.01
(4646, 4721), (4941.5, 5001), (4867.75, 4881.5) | 0.07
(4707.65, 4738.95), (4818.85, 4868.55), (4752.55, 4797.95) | -0.03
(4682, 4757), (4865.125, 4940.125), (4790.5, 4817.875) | -0.01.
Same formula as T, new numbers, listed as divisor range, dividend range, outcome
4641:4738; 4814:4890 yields 1.01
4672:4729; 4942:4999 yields 1.07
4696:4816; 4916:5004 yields 1.04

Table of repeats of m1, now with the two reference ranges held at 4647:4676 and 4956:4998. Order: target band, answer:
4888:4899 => -0.2 angstroms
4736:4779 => 0.4 angstroms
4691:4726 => 0.6 angstroms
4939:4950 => -0.1 angstroms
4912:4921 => 0.0 angstroms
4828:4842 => -0.2 angstroms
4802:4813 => 0.1 angstroms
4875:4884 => 0.0 angstroms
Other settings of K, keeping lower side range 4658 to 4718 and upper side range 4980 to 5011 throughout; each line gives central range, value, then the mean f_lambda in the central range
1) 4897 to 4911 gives -0.05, 22.7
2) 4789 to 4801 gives 0.00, 22.1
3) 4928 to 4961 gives 0.00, 21.7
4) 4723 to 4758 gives 0.01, 22.3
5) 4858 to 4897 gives 0.07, 20.6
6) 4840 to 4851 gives -0.02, 22.4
